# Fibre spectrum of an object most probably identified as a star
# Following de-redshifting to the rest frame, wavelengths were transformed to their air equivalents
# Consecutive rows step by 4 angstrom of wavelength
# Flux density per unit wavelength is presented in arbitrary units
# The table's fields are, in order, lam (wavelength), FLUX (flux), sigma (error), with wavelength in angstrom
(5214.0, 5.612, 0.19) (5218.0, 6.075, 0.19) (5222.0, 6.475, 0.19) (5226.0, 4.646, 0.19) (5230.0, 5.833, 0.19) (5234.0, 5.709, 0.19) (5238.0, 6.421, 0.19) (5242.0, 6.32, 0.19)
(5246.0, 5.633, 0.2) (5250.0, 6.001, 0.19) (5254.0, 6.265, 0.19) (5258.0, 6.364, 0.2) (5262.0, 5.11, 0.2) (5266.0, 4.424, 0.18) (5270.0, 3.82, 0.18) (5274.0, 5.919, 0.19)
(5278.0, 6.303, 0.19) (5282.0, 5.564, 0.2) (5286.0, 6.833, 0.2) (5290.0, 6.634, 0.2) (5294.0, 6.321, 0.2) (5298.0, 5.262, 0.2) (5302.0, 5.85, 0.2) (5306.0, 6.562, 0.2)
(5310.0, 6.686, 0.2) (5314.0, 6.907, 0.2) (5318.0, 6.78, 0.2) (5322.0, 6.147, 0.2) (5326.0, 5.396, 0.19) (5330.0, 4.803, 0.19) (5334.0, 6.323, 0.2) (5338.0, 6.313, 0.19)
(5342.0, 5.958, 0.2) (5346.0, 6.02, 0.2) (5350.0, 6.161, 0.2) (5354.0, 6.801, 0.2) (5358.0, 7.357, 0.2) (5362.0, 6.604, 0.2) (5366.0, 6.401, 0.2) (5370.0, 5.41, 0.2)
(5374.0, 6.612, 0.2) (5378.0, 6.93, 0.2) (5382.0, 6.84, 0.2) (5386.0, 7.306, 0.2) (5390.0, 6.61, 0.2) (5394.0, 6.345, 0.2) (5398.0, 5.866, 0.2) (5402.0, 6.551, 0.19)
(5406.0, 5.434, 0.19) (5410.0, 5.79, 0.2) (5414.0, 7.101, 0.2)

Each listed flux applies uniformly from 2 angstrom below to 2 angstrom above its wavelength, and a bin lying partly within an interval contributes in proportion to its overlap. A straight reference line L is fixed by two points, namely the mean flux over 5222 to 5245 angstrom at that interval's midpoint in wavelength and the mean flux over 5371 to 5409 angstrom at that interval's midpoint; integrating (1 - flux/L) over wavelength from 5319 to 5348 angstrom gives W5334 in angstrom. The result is 1.62 angstrom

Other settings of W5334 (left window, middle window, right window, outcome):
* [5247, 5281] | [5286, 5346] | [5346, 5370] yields -1.0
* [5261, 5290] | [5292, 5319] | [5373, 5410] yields -2.6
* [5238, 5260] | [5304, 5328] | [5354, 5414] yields -0.4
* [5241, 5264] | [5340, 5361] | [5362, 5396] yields -0.1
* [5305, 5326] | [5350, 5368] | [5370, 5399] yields -0.5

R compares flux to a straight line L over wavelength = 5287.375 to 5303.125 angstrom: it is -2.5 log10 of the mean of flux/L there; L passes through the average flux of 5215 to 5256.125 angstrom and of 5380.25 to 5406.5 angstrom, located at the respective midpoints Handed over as 0.014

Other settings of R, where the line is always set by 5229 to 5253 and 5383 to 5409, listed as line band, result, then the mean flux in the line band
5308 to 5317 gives -0.106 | 6.79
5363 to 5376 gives 0.020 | 6.18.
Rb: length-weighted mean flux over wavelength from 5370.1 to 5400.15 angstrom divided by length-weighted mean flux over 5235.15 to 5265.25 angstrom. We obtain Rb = 1.11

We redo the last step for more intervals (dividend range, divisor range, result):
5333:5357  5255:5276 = 1.22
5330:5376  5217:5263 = 1.06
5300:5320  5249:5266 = 1.14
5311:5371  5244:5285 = 1.12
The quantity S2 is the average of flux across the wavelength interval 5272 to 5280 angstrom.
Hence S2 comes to 6.11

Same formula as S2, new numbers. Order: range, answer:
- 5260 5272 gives 4.45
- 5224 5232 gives 5.24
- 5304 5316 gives 6.72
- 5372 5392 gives 6.86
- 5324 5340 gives 5.71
